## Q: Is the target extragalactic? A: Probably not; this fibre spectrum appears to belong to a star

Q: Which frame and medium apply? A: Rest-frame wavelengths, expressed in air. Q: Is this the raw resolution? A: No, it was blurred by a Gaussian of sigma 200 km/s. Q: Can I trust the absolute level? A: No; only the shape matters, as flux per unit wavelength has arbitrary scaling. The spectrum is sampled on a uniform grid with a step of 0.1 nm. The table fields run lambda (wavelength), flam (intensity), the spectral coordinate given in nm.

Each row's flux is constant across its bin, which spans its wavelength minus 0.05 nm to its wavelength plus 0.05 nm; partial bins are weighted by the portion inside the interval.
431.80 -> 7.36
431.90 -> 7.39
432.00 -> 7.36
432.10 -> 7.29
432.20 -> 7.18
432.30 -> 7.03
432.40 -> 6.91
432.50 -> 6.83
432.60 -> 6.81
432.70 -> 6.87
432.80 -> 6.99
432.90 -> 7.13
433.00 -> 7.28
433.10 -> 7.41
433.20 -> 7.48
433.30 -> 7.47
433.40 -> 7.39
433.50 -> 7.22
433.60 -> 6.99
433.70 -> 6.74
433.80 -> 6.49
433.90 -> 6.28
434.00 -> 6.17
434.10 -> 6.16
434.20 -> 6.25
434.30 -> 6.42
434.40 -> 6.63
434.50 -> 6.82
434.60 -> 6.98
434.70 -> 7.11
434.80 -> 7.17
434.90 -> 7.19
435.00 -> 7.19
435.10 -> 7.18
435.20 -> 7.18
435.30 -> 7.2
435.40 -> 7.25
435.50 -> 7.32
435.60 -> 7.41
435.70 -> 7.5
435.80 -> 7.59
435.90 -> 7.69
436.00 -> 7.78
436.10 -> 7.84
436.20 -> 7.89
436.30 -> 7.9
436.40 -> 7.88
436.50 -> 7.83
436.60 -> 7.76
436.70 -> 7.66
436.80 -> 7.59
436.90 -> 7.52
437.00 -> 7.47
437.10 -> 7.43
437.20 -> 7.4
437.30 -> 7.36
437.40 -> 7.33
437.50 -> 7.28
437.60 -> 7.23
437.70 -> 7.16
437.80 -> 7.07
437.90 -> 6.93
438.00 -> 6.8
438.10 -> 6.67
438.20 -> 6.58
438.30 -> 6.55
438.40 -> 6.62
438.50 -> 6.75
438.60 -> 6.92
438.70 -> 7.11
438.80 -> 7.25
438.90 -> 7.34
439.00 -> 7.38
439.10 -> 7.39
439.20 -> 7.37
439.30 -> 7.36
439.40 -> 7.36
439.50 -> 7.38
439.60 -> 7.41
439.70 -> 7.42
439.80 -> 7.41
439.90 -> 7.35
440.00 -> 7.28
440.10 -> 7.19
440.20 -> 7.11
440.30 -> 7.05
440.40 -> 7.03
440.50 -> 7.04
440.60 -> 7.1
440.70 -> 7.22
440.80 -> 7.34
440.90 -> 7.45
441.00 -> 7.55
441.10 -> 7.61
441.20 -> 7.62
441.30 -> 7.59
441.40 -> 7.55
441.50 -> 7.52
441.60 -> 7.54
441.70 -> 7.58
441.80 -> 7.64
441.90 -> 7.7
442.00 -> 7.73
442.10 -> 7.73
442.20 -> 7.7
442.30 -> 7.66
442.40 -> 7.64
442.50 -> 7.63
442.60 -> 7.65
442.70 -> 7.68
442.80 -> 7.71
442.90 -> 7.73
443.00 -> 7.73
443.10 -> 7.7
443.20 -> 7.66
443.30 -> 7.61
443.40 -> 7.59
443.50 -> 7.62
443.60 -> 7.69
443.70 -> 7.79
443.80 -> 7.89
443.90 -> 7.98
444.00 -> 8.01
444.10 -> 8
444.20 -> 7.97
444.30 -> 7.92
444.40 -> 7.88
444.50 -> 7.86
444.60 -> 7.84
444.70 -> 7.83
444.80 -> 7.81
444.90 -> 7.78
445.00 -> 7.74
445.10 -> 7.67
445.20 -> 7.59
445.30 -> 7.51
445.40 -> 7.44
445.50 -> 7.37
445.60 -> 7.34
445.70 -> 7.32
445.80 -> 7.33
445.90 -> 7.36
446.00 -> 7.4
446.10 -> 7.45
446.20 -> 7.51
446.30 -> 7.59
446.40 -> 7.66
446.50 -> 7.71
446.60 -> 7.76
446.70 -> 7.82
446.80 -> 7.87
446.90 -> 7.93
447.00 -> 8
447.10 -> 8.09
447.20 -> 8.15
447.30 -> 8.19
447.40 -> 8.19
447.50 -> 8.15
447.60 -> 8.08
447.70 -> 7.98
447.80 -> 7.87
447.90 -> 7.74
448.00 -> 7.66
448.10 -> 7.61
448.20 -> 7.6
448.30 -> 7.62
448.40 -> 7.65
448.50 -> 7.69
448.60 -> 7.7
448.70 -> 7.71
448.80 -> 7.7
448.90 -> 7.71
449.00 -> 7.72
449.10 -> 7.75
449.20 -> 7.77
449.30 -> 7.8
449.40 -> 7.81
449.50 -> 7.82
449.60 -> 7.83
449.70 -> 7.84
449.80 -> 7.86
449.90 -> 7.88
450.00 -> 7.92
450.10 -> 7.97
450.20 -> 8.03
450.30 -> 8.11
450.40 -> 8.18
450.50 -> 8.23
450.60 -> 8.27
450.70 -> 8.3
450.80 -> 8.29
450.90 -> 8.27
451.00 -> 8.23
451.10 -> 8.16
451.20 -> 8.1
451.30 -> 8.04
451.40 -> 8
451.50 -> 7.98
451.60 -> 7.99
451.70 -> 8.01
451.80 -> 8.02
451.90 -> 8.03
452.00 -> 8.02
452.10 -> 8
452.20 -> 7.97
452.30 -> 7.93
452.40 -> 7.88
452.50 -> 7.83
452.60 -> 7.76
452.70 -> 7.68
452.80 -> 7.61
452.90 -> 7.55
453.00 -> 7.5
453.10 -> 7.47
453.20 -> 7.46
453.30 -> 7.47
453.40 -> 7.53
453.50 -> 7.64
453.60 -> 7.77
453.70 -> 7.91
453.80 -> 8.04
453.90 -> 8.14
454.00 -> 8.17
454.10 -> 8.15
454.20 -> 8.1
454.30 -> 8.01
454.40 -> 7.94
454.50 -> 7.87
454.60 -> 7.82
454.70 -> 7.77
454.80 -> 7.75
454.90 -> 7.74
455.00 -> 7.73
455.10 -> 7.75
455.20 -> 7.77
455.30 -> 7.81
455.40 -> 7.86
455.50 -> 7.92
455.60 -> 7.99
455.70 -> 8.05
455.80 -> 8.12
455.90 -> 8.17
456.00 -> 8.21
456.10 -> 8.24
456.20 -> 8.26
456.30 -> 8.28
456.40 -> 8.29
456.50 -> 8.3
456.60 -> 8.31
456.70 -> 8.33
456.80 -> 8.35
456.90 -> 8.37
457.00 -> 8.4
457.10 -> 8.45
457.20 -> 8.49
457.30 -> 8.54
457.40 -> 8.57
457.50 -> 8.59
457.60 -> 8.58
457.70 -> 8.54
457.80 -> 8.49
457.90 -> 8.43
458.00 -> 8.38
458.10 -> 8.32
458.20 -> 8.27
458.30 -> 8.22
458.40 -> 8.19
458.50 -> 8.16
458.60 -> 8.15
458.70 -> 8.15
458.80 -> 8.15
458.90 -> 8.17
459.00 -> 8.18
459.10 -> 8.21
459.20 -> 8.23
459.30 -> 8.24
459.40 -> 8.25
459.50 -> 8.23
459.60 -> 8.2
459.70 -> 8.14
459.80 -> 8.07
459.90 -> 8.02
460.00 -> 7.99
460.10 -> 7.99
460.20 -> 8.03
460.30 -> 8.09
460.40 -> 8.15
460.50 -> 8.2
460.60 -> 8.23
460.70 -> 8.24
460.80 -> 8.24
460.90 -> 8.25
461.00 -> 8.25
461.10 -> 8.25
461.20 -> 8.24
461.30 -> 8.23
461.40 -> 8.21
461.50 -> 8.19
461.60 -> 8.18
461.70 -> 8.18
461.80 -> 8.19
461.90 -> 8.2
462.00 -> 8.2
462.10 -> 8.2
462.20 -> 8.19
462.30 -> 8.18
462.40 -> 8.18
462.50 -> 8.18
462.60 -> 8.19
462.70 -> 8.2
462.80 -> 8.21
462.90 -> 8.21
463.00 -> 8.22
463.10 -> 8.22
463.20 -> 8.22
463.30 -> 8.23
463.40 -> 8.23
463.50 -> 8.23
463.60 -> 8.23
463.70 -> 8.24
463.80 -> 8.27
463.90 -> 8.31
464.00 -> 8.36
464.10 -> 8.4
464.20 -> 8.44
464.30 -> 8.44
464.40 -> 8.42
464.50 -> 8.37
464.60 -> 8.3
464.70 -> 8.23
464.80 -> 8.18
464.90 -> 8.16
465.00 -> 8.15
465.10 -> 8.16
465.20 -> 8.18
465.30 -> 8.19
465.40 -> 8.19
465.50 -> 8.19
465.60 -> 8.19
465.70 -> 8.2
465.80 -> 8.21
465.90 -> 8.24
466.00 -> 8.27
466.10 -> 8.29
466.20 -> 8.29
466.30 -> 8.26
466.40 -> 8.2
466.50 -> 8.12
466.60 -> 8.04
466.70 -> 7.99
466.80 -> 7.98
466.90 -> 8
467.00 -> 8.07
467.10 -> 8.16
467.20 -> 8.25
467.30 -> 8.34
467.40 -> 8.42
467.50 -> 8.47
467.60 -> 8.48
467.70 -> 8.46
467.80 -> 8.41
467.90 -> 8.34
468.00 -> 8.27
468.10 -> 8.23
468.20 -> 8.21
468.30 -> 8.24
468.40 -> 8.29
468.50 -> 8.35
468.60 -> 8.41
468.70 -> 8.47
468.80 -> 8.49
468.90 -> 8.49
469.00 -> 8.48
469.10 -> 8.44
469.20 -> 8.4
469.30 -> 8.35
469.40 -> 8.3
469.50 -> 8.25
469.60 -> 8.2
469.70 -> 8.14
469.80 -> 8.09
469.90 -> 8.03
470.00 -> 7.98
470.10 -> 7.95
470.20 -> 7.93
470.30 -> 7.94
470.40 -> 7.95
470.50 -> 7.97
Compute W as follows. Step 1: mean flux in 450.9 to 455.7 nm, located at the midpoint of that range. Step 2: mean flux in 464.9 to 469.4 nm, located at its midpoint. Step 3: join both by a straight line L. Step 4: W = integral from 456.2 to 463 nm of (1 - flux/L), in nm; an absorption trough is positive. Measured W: -0.17 nm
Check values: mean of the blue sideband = 7.88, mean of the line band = 8.25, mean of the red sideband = 8.27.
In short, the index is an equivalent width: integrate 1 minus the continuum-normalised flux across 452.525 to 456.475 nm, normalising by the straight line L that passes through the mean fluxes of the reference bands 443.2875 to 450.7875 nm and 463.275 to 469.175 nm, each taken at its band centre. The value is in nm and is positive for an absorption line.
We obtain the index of 0.05 nm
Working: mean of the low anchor 7.8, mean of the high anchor 8.27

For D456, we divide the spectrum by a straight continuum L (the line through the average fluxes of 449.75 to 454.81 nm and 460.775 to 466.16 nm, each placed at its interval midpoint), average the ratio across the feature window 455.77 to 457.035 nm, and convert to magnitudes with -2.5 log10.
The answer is -0.03 mag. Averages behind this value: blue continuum 7.93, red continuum 8.24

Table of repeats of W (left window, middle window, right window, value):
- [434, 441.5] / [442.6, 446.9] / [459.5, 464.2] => -0.09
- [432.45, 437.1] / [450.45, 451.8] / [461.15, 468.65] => -0.07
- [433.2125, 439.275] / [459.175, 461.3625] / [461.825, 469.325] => -0.03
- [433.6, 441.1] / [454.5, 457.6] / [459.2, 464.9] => -0.07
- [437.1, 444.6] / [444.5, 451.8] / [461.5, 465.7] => -0.14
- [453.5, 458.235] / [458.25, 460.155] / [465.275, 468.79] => 0.01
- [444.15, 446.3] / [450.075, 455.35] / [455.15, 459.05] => 0.06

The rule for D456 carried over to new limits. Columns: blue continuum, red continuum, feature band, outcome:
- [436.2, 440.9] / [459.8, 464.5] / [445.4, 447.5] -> -0.018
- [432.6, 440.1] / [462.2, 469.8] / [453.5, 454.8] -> -0.016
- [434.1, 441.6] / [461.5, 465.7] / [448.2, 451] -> -0.027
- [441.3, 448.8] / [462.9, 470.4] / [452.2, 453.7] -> 0.034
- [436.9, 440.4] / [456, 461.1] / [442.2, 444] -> -0.042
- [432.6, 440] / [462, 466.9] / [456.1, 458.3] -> -0.059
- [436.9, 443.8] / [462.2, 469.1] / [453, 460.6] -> -0.021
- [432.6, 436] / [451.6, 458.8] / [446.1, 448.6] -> -0.022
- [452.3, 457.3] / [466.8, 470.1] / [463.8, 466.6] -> -0.006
